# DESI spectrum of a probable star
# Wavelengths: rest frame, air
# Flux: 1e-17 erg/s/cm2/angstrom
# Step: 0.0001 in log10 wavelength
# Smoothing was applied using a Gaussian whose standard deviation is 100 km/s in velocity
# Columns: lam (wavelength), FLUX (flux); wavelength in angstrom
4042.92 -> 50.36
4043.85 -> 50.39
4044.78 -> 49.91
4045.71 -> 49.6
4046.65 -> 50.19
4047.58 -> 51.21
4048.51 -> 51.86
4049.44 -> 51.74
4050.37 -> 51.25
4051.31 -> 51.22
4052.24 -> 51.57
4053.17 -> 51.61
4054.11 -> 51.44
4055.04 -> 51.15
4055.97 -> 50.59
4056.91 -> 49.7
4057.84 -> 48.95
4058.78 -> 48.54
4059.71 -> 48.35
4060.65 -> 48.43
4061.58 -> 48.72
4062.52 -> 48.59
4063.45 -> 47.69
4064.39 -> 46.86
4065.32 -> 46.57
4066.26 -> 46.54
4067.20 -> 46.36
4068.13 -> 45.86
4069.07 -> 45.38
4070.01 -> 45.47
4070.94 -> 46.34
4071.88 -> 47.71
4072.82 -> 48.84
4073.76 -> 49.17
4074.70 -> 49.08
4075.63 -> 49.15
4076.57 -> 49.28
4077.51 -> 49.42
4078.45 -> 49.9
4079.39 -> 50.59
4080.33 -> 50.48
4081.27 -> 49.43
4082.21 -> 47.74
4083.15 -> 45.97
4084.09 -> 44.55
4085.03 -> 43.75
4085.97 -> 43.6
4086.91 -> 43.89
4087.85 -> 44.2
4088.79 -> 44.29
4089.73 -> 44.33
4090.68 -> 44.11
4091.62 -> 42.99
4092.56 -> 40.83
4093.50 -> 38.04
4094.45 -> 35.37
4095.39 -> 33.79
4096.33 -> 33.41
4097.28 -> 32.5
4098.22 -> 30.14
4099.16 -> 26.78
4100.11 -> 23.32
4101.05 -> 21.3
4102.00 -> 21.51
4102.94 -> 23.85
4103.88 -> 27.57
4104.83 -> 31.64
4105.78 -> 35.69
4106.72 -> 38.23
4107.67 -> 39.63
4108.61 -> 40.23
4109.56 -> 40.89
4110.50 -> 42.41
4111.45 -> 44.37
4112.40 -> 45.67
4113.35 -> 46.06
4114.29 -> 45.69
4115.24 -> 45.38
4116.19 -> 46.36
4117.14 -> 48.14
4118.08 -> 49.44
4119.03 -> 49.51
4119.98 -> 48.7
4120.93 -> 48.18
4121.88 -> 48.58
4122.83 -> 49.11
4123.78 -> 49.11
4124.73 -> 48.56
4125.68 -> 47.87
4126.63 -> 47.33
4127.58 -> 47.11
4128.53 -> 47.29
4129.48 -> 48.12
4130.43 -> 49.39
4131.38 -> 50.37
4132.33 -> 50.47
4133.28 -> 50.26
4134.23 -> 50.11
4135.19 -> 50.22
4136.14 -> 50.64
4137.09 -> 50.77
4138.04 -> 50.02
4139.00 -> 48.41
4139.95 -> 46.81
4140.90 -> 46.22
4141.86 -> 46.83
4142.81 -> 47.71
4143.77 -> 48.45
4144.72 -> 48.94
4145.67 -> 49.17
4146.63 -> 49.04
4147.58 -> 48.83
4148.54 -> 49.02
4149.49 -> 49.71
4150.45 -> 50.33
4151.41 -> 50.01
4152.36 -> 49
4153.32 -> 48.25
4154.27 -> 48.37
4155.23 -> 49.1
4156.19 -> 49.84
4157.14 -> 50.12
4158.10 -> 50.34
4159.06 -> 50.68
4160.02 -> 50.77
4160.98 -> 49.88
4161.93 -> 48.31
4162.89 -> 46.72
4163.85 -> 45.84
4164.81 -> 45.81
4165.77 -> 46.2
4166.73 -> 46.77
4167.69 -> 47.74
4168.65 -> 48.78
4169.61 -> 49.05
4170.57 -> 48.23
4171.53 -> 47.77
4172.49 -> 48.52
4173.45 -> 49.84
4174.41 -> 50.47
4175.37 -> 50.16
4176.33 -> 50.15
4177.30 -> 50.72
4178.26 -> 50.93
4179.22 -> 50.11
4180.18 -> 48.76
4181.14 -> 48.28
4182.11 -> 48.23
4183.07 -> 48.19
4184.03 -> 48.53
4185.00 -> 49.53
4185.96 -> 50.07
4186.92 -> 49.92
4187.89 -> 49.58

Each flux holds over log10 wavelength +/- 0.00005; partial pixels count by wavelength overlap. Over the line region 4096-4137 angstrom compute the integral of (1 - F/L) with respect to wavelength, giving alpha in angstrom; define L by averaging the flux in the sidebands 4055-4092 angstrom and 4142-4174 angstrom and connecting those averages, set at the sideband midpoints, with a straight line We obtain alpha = 4.93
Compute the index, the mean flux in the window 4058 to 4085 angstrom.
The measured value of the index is 47.8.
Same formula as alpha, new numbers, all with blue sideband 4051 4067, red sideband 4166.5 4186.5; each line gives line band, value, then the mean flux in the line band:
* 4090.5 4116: 6.81 angstrom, 36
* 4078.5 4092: 0.90 angstrom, 45.9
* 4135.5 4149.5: 0.13 angstrom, 48.7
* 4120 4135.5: 0.09 angstrom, 48.9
